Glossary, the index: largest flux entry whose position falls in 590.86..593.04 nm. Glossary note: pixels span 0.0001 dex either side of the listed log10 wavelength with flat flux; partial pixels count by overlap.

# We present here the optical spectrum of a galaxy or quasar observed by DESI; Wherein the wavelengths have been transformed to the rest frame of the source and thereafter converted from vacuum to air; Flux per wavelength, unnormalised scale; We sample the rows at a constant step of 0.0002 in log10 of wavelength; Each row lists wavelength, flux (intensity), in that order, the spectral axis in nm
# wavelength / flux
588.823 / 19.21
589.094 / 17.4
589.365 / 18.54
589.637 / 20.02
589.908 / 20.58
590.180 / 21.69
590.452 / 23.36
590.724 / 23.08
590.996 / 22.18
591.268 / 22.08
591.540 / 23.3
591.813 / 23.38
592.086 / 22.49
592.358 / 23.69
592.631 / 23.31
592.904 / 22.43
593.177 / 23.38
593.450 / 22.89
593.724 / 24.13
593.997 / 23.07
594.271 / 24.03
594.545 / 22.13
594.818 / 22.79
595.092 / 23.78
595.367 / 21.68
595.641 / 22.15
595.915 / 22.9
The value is 23.69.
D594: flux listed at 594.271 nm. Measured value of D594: 24.03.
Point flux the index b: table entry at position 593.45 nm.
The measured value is 22.89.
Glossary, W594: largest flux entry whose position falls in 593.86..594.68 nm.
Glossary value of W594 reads 24.03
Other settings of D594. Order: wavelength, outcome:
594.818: 22.79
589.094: 17.4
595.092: 23.78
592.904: 22.43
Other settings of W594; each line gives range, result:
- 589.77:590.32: 21.69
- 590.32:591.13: 23.36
